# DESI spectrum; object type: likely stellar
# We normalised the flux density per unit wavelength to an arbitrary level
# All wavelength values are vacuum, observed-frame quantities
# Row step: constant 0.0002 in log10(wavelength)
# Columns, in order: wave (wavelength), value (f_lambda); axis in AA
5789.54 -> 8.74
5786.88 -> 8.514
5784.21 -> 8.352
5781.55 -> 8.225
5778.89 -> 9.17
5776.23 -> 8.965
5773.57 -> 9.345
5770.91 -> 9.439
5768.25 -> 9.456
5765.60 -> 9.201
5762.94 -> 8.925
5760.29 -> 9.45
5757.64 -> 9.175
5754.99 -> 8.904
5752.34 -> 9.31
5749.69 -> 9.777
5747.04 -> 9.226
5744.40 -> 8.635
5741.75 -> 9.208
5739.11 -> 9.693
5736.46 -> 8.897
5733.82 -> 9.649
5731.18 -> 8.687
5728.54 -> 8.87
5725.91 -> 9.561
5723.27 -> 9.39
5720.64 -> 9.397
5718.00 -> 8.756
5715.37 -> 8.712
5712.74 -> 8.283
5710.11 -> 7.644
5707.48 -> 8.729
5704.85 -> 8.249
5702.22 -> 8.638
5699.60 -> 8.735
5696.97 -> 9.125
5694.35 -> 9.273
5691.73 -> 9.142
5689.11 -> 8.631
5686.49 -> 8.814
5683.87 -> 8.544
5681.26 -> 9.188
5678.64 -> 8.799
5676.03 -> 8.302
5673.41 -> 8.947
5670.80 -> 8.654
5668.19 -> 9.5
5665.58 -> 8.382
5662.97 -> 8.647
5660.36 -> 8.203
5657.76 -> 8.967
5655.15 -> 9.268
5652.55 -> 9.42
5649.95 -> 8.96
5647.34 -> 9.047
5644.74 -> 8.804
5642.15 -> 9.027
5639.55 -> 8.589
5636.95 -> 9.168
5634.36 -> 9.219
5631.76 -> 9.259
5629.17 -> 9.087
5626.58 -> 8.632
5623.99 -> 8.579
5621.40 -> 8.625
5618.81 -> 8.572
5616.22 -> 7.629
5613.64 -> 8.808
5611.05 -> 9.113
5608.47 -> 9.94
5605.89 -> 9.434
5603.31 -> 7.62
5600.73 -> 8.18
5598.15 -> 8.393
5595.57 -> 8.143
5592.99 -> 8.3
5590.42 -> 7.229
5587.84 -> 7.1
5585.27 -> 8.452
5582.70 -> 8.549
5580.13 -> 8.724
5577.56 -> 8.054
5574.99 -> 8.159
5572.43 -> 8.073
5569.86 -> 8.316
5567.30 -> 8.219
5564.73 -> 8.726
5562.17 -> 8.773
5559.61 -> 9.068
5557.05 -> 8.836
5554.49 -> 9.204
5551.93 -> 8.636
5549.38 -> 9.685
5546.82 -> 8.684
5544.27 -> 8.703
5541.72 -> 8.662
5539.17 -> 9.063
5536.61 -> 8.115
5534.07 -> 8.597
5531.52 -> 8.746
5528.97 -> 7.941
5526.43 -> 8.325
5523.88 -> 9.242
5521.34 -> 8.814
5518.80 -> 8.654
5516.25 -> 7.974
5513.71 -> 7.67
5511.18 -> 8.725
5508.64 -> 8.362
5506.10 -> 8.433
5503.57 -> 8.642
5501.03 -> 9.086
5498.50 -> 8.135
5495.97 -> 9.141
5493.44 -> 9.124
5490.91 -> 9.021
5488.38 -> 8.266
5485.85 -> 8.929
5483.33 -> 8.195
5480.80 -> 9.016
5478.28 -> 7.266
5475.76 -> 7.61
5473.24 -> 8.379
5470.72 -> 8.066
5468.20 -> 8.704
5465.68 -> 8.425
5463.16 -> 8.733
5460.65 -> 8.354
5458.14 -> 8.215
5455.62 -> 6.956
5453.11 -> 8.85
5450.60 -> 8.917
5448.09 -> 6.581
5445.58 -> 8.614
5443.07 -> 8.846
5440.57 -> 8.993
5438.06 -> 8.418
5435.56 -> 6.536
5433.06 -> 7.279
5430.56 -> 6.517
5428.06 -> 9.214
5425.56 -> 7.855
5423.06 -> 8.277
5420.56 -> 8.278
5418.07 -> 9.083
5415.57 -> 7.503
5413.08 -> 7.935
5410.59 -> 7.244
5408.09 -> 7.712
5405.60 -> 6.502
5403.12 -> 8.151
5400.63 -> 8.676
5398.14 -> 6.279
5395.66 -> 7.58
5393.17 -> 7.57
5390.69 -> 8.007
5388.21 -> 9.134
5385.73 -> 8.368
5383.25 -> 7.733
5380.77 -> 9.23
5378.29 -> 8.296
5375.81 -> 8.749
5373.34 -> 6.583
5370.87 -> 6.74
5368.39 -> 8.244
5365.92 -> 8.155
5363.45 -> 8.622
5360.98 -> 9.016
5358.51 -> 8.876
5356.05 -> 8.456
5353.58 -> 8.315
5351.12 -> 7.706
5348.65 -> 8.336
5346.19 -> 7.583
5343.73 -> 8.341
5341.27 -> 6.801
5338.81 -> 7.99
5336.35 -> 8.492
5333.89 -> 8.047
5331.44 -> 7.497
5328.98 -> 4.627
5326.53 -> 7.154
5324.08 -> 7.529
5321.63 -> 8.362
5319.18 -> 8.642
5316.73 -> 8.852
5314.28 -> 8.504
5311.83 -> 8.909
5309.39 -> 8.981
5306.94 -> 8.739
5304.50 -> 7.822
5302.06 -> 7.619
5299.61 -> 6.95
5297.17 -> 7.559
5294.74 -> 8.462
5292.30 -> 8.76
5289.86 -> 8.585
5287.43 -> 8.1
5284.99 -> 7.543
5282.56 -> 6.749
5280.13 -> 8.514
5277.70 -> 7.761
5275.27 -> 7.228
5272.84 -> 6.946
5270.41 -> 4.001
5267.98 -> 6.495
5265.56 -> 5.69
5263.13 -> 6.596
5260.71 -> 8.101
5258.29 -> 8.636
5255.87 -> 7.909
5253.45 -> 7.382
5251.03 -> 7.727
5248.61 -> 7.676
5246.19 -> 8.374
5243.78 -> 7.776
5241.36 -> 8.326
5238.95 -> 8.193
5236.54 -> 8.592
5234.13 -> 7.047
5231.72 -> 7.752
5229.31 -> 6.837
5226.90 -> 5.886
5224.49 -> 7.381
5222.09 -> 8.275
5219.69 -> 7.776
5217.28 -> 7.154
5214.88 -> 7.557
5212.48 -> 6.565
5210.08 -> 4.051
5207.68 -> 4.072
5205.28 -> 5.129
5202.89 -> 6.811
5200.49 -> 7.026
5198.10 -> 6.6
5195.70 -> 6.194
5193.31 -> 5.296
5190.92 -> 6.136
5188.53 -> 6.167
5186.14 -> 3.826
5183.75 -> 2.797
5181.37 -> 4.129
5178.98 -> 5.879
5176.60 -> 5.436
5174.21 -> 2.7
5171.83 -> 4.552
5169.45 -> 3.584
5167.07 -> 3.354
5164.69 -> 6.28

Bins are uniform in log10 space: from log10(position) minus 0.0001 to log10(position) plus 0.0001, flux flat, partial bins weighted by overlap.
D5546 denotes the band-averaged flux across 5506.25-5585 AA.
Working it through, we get 8.57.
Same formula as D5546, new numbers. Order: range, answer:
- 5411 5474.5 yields 8.13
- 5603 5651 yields 8.87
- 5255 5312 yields 7.59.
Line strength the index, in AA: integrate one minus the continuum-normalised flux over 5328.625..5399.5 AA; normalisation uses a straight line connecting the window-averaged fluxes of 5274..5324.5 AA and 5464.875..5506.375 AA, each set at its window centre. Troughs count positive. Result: 2.5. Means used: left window 8.11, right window 8.5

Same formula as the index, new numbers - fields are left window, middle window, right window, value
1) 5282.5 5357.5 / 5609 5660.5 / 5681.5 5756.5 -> -0.82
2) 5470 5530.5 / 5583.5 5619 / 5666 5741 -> 1.33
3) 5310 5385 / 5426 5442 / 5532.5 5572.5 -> 0.93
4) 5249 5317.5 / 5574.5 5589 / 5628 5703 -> 0.77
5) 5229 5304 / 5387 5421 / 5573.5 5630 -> 0.38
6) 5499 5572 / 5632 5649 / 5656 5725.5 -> -0.53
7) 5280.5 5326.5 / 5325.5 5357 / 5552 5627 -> 2.07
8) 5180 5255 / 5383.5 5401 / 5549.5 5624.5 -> -0.95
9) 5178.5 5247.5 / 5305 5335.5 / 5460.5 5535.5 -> -3.20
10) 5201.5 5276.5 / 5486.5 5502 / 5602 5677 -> -1.15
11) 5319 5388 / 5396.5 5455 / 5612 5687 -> 1.82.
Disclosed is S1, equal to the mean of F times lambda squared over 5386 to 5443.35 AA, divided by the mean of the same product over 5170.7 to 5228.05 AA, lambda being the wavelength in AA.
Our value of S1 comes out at 1.49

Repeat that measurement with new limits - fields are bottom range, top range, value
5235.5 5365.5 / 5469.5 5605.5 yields 1.18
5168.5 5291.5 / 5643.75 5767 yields 1.61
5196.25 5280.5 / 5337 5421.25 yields 1.19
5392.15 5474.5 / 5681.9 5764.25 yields 1.25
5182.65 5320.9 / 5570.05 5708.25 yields 1.39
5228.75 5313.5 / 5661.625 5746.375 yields 1.35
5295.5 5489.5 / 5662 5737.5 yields 1.23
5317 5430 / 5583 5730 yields 1.22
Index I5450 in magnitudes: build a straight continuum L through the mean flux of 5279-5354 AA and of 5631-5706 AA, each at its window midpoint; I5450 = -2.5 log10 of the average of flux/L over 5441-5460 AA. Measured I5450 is 0.01 mag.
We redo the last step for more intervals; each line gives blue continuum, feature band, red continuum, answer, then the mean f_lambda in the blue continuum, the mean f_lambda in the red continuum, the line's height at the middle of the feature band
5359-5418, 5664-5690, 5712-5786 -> 0.01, 7.95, 9.1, 8.87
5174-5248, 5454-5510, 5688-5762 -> -0.09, 6.38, 8.99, 7.76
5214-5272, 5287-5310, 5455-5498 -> -0.07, 7.38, 8.39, 7.62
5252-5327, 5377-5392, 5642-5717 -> -0.06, 7.72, 8.78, 7.98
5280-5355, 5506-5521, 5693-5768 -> 0.02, 7.93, 9.01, 8.44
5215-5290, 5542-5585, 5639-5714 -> -0.03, 7.44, 8.78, 8.42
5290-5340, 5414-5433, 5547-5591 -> 0.02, 7.99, 8.48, 8.2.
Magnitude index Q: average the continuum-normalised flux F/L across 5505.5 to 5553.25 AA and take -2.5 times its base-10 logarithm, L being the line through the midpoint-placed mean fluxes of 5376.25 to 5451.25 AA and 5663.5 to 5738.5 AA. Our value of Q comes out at -0.03 mag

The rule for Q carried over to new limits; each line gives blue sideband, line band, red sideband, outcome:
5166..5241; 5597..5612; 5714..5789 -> -0.07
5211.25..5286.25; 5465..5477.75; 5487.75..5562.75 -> 0.03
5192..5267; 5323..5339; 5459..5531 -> 0.04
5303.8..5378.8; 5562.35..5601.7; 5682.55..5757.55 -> 0.05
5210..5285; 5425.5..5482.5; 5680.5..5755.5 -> -0.01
